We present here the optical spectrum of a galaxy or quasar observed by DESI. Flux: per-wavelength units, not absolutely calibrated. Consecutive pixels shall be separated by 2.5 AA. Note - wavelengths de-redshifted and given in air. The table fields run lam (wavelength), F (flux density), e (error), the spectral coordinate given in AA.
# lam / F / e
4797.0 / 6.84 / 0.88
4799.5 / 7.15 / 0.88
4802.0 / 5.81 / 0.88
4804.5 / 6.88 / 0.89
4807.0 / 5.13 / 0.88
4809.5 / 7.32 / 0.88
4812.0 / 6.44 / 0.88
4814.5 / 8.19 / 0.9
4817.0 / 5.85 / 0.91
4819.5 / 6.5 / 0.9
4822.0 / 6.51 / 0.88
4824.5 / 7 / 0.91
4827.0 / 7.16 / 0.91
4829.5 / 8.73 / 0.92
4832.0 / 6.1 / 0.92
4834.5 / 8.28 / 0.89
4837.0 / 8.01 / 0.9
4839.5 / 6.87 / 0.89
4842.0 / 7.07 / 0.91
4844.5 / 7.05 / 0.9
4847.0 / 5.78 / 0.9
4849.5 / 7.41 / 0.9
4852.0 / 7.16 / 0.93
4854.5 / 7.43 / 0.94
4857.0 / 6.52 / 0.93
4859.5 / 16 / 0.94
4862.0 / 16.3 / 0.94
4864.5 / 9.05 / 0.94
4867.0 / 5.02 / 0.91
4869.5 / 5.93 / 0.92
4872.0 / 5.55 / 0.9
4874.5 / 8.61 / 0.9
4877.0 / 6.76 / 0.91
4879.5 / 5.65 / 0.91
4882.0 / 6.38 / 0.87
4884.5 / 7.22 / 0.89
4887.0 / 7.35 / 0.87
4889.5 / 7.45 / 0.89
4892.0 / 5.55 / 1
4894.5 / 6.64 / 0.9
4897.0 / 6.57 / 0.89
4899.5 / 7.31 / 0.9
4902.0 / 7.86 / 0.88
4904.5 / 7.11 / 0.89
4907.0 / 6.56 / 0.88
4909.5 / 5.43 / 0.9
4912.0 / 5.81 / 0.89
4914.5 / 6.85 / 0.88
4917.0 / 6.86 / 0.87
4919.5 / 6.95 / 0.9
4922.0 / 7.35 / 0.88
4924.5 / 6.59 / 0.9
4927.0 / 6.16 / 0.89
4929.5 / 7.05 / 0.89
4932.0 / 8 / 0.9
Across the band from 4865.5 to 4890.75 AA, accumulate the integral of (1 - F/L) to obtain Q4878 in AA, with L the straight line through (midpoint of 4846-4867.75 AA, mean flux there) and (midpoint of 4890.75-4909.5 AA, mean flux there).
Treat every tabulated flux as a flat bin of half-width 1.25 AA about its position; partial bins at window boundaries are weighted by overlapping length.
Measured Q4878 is 4.0 AA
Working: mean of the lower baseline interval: 9.09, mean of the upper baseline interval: 6.71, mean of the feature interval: 6.62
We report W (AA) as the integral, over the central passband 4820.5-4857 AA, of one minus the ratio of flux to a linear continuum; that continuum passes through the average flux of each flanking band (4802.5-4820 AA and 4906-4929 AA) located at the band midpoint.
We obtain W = -3.3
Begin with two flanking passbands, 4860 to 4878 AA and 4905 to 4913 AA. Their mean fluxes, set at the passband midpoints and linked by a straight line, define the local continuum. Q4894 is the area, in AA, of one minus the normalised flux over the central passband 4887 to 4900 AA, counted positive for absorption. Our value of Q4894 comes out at 0.5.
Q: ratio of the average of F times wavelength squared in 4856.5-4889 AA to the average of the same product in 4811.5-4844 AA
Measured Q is 1.2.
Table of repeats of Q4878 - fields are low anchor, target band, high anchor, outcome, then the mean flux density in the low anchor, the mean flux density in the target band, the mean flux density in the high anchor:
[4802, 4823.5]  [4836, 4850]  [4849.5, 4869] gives 2.29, 6.56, 6.99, 9.35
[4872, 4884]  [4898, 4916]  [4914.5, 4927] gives 0.29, 6.74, 6.7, 6.85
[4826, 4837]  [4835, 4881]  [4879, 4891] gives -4.15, 7.63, 7.9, 6.86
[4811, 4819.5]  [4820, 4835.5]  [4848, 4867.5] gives 0.70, 6.79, 7.24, 9.48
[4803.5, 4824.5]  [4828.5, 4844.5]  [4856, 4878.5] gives 0.21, 6.62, 7.46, 8.85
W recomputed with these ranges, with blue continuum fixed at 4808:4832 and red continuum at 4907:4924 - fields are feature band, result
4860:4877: -4.62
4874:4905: -1.14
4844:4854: -0.02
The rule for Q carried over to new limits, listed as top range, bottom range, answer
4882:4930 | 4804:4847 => 1.00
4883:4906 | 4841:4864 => 0.79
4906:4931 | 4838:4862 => 0.81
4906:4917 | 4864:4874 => 1.00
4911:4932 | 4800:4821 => 1.09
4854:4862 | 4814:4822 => 1.71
